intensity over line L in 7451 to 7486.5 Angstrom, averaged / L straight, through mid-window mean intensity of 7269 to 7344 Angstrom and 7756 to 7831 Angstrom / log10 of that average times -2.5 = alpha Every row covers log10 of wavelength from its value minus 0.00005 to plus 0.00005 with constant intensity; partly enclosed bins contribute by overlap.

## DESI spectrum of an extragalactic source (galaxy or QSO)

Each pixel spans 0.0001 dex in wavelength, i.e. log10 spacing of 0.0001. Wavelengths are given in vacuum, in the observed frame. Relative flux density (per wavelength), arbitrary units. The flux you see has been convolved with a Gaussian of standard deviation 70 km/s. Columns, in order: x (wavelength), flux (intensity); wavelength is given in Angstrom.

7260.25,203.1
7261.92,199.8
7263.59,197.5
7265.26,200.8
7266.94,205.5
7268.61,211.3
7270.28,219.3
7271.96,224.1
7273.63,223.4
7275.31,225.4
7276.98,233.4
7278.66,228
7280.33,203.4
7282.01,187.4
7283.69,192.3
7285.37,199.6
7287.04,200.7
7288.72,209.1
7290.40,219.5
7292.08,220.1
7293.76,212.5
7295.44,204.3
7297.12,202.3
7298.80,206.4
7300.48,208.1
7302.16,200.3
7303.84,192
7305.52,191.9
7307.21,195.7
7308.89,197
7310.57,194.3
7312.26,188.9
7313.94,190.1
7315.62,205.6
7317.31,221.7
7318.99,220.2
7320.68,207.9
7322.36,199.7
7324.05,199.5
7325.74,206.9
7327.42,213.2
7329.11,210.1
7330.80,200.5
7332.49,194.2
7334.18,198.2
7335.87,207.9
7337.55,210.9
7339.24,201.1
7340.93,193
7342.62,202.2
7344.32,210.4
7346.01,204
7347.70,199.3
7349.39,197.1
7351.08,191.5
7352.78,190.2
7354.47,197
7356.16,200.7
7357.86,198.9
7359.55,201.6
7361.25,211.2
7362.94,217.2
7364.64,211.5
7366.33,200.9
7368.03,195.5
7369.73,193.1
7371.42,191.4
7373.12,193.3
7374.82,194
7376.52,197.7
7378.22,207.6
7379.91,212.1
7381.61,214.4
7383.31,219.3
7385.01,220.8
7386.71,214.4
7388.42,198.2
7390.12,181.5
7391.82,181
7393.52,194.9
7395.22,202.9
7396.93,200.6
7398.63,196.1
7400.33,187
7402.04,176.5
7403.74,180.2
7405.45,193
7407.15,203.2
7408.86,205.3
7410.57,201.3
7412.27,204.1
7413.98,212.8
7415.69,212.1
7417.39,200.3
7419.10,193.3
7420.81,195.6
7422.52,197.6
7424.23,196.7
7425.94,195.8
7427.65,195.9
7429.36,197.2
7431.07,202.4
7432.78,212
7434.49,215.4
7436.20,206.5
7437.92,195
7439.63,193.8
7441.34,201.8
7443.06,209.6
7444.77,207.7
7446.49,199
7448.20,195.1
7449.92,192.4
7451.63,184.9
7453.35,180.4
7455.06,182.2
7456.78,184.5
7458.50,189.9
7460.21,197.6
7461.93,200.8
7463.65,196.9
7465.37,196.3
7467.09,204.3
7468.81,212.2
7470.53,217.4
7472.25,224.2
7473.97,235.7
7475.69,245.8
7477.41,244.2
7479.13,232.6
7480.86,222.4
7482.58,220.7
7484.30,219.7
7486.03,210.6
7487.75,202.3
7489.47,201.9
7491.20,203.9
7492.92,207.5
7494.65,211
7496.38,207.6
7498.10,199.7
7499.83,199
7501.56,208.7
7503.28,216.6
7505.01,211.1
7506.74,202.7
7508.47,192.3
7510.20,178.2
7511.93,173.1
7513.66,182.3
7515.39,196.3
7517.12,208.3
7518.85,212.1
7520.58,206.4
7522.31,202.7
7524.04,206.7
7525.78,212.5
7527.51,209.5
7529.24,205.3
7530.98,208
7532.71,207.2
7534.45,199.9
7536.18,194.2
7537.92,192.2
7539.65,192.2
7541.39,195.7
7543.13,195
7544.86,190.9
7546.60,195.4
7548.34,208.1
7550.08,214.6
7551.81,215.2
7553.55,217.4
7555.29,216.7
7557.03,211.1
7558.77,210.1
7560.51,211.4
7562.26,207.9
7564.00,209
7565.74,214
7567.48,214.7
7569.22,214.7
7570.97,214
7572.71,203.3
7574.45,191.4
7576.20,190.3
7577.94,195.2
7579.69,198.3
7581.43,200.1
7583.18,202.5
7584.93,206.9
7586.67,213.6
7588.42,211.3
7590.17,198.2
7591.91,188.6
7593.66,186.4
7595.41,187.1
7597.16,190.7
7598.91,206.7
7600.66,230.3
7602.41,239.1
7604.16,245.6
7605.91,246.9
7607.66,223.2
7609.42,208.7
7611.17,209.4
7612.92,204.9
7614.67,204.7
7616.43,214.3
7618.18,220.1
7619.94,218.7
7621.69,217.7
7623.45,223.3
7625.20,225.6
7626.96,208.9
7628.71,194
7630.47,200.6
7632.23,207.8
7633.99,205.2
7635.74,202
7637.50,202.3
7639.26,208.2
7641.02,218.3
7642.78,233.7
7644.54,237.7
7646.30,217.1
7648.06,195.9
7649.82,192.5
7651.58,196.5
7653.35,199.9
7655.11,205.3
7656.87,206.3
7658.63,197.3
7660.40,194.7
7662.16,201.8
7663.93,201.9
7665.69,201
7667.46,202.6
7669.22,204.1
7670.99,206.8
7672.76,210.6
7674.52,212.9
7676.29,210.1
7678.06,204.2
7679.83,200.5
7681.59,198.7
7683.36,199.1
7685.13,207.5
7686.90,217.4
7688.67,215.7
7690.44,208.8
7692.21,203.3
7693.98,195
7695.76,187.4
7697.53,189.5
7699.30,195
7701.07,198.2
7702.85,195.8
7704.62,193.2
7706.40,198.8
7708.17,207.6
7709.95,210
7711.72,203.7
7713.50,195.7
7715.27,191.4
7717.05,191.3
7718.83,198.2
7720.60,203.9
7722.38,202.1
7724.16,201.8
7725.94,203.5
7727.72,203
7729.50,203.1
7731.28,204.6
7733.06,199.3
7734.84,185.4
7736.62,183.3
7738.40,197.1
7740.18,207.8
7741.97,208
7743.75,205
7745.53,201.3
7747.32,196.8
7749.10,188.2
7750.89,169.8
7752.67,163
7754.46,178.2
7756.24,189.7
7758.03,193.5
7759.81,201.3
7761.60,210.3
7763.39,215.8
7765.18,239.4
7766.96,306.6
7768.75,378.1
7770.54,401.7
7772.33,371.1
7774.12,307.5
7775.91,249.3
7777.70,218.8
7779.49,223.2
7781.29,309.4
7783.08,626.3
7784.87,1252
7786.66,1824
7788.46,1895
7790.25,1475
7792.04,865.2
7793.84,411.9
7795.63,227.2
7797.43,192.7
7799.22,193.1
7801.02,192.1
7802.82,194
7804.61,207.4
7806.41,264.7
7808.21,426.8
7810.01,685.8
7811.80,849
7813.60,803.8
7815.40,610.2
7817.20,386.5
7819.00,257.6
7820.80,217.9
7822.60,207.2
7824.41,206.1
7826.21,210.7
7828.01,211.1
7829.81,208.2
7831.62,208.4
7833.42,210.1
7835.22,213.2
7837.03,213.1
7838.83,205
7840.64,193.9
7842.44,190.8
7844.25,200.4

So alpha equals 0.35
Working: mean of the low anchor 206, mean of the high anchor 457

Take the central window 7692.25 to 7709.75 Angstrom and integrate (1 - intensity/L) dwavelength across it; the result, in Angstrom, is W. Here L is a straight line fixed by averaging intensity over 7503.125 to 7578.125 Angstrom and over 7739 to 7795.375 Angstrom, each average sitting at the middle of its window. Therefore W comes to 8.4 Angstrom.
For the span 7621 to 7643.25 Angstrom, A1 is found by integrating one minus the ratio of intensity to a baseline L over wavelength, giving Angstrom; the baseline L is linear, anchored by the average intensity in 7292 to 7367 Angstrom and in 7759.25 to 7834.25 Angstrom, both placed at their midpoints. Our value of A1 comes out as 9.5 Angstrom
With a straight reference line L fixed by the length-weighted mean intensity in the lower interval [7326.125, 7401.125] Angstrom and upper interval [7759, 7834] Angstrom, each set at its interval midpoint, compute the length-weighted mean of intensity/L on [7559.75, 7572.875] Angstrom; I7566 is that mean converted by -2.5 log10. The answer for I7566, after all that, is 0.45 mag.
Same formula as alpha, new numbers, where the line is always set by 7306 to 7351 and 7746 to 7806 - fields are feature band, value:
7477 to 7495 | 0.30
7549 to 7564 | 0.45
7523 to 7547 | 0.47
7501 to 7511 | 0.41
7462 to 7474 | 0.29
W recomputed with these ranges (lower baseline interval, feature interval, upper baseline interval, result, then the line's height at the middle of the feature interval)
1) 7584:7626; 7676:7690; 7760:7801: 6.0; 363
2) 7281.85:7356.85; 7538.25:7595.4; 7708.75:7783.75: 3.9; 219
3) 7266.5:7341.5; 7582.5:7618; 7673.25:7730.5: -1.5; 203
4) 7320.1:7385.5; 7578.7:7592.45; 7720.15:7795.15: 4.7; 309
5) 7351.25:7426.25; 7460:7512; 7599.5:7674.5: -1.5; 204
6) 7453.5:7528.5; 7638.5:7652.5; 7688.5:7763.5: -0.8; 200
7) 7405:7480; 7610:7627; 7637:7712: -0.9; 204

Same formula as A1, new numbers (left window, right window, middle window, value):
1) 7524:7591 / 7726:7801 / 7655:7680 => 8.1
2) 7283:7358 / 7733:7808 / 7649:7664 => 6.3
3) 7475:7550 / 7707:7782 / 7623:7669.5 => 1.7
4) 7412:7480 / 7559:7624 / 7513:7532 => 0.2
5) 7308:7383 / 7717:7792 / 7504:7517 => 3.8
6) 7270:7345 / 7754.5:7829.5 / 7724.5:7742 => 9.3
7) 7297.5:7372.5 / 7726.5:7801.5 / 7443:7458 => 3.6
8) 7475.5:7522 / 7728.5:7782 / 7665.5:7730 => 6.6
